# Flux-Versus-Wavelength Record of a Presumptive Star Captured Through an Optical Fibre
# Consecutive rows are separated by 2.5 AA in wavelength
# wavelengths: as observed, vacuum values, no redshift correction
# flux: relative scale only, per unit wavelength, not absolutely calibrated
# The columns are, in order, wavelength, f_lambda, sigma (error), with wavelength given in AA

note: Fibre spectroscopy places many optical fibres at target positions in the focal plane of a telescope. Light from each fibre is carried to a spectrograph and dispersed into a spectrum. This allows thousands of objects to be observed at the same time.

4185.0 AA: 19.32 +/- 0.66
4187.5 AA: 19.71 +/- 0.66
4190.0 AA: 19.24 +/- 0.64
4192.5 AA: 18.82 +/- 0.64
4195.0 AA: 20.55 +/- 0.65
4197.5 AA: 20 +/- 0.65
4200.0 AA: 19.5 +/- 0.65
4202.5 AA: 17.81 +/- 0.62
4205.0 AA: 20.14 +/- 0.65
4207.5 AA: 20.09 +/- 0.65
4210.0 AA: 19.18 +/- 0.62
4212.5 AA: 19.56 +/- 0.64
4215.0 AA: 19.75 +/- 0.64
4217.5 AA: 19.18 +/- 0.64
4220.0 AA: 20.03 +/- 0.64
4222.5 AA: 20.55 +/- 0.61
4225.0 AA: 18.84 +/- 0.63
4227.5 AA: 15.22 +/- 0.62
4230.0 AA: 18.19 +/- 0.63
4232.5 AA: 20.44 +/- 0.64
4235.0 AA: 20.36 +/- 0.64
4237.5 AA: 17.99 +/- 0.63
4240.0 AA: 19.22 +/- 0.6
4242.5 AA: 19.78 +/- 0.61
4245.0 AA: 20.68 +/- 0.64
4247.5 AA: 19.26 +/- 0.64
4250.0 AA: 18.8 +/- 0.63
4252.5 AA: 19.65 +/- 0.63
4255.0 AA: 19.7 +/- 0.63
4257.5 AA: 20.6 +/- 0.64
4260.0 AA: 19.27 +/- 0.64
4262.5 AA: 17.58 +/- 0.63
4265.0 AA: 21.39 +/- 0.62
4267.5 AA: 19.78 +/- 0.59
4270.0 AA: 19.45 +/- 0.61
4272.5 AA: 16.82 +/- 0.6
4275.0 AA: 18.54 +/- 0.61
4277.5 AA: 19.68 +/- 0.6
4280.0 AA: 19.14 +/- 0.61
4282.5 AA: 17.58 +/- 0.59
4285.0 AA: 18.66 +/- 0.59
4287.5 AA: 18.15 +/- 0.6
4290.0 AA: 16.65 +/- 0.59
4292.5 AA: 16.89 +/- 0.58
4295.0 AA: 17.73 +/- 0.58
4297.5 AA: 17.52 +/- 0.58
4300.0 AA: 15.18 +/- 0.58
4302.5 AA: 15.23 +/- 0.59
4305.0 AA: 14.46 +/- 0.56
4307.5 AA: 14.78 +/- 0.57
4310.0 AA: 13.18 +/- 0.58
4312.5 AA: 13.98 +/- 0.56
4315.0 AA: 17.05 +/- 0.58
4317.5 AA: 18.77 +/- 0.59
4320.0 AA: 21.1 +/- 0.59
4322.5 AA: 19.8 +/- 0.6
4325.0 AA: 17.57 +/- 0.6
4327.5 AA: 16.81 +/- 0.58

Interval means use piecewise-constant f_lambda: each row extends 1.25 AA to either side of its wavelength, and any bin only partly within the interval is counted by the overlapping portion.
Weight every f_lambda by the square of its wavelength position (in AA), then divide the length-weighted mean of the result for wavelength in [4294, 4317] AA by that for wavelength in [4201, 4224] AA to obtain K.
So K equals 0.8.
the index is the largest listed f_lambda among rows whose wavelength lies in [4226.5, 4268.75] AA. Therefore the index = 21.39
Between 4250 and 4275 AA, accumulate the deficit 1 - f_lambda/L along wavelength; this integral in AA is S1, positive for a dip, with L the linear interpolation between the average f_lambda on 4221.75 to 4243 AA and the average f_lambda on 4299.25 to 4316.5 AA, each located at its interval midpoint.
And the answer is -2.9 AA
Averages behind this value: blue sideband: 18.9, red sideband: 14.9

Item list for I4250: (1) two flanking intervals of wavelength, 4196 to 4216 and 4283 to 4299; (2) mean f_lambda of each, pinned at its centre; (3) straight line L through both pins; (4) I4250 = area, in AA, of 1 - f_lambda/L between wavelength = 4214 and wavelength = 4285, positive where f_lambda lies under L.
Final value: -2.60 AA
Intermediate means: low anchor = 19.5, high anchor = 17.6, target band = 19.2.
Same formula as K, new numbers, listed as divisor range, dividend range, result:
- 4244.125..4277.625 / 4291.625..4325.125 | 0.88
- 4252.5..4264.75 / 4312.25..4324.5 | 0.97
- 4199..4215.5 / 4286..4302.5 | 0.91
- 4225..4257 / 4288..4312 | 0.85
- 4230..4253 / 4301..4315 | 0.77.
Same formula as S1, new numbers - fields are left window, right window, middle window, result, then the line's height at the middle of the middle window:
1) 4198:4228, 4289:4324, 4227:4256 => -1.2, 18.5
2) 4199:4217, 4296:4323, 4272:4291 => -1.1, 17.2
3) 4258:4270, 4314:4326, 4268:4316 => 5.8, 19.2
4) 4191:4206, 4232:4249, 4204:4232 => 0.5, 19.5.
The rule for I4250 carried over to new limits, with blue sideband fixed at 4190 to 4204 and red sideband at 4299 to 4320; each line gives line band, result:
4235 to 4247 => -1.1 AA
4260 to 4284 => -2.8 AA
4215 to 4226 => -0.7 AA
